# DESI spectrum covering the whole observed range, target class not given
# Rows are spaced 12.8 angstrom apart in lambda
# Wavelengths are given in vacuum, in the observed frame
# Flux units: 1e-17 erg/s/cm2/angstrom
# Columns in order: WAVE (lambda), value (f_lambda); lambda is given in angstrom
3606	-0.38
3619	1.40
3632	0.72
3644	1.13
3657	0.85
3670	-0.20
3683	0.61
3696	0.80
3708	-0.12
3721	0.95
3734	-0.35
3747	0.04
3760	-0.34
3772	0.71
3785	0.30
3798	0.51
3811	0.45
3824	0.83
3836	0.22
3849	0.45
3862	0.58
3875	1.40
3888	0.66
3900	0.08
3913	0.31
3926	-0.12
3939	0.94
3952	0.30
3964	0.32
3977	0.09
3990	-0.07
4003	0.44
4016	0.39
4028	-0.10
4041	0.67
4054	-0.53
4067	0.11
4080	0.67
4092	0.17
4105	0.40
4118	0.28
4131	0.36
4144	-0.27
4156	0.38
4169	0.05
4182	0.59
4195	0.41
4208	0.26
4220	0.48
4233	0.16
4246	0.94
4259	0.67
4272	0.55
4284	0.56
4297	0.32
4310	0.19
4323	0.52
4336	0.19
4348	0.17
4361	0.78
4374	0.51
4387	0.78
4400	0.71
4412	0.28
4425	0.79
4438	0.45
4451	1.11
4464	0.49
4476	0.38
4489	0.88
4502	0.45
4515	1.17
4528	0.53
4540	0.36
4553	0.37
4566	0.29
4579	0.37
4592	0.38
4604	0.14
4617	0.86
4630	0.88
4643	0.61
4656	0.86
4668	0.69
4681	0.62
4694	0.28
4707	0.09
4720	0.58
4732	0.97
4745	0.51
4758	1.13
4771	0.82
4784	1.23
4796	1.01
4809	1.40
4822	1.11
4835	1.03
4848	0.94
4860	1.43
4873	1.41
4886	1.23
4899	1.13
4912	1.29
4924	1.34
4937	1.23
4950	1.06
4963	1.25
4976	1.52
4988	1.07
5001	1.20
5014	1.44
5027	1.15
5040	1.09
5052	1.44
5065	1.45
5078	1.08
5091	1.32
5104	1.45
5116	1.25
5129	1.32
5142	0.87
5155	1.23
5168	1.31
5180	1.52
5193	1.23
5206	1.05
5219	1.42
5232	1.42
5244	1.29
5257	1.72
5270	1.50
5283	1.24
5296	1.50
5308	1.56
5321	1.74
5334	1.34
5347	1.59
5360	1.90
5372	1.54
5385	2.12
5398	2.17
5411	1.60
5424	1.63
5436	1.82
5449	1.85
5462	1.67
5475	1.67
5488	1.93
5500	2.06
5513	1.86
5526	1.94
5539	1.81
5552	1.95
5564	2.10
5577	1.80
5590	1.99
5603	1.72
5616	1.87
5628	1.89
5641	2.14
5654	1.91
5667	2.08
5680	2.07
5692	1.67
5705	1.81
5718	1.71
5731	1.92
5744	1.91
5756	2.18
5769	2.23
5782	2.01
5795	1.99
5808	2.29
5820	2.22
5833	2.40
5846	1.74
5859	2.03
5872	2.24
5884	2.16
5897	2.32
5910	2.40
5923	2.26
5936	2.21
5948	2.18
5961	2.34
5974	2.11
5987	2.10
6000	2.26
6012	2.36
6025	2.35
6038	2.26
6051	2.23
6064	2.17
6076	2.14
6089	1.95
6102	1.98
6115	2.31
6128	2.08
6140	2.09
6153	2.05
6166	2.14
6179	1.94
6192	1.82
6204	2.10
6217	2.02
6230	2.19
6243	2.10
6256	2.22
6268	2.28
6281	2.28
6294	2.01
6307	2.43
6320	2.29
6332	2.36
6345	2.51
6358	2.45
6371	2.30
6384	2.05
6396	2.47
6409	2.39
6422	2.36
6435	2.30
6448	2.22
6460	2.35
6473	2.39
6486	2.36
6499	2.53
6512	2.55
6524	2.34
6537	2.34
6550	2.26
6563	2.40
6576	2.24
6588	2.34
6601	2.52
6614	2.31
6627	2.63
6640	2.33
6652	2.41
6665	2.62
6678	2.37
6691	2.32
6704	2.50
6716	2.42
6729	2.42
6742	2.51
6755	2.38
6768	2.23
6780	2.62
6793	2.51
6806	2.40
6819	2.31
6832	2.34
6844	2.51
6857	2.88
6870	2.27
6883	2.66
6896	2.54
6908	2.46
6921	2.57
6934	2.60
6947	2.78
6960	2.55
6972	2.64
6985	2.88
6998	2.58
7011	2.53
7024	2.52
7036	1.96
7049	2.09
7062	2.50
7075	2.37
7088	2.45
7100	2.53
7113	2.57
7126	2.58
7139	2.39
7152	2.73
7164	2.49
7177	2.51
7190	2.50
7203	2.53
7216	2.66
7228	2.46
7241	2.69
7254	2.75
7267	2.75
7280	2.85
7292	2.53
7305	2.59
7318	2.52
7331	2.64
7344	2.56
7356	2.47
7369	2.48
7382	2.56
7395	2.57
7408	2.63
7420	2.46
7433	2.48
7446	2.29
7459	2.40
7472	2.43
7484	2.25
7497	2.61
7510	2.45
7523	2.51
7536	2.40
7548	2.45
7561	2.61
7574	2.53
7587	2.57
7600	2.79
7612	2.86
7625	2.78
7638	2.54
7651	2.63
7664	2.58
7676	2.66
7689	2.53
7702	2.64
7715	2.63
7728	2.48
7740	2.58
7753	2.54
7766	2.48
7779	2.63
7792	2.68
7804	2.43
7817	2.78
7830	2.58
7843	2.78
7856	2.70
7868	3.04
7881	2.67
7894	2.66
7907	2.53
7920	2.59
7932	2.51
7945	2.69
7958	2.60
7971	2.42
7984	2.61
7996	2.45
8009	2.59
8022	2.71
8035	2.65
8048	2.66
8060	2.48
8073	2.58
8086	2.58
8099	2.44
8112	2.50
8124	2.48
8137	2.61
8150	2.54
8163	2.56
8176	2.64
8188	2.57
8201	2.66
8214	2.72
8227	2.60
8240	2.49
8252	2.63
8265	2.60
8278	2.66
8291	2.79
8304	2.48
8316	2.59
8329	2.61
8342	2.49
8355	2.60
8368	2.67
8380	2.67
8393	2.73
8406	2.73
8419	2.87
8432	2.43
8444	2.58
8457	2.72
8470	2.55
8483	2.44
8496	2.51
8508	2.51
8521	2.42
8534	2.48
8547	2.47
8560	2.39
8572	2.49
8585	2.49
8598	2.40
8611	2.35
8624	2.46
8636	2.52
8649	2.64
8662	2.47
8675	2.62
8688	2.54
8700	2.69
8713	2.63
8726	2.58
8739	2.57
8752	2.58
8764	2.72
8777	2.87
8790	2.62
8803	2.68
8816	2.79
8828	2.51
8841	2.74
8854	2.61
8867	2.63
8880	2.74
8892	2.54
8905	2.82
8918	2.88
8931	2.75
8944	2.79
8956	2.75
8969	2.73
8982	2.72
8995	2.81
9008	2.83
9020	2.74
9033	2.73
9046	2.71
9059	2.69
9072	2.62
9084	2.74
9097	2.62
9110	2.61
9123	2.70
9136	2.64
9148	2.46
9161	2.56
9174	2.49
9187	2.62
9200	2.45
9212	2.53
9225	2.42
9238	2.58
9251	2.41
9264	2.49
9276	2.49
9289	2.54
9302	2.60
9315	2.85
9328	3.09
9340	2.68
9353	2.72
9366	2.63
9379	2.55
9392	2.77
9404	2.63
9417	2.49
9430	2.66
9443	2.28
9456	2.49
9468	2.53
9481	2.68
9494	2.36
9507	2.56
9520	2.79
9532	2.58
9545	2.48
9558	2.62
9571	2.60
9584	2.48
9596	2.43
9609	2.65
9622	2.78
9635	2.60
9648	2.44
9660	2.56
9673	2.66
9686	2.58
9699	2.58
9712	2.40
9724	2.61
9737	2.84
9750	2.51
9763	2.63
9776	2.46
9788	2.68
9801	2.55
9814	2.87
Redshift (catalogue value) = 0.195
